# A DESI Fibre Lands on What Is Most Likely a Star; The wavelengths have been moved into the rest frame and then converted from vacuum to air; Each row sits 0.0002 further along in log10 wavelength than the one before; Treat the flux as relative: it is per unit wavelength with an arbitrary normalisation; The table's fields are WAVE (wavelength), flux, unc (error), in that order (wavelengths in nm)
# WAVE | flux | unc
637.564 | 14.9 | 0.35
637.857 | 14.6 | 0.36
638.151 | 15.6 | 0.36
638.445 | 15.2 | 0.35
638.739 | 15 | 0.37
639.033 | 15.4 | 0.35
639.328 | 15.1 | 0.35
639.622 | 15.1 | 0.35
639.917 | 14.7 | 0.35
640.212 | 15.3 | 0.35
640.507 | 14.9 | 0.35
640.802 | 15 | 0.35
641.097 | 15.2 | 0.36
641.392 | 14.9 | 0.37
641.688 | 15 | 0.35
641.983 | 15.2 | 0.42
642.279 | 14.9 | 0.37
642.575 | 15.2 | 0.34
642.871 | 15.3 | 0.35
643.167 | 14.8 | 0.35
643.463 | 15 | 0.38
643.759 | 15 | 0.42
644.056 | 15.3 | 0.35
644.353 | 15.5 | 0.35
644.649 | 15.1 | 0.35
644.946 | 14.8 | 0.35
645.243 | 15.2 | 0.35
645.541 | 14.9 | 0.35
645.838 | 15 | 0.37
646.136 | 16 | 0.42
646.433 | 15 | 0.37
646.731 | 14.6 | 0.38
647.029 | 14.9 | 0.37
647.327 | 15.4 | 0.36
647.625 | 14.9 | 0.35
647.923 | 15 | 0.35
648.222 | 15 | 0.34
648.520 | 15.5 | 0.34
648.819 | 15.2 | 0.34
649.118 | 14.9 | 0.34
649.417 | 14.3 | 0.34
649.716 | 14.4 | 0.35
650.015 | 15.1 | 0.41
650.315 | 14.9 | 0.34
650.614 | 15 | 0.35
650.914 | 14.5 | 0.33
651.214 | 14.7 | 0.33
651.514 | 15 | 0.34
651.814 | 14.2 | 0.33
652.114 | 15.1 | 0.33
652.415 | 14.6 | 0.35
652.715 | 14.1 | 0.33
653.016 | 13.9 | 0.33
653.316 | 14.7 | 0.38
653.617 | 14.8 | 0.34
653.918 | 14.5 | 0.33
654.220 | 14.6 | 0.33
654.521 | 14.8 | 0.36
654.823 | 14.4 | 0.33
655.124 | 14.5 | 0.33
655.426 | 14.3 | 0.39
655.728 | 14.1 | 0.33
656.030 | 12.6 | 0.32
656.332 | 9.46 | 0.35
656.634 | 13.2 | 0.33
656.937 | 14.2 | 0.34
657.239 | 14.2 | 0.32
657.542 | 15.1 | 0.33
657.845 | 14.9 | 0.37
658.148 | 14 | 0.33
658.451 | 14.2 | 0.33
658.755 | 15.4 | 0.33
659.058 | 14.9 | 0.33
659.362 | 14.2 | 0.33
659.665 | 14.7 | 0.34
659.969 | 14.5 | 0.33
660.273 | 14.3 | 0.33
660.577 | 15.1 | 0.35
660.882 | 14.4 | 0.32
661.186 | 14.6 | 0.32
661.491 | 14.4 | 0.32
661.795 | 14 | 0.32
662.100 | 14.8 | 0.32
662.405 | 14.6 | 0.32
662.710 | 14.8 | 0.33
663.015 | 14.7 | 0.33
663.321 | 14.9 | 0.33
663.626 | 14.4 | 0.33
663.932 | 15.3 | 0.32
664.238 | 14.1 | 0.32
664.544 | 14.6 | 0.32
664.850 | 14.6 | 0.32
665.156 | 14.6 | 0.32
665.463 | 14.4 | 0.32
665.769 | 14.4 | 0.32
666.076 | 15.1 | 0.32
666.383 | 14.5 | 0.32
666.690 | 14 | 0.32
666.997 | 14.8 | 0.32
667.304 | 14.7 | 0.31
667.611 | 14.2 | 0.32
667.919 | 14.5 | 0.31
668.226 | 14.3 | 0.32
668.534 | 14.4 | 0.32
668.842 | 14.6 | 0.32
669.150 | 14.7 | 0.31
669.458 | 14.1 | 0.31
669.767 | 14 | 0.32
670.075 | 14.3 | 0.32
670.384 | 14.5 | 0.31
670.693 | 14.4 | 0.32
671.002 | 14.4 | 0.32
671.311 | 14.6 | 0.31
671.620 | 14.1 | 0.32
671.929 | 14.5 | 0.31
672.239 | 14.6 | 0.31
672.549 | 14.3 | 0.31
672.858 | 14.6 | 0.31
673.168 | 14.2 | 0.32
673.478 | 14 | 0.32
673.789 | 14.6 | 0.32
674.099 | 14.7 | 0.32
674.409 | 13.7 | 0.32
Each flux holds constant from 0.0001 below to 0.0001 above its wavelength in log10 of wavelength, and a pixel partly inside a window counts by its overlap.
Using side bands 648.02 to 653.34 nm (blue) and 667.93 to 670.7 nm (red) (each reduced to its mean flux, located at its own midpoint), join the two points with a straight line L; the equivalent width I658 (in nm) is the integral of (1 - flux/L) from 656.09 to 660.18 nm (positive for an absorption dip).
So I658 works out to 0.15 nm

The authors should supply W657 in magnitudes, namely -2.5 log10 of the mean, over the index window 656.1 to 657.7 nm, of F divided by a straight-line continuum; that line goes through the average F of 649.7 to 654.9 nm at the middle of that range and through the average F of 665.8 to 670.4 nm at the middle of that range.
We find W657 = 0.11 mag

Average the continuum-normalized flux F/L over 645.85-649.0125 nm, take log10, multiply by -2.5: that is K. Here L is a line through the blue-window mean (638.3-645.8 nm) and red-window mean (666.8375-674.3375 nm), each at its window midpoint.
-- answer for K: -0.01 mag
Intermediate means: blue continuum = 15.1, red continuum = 14.4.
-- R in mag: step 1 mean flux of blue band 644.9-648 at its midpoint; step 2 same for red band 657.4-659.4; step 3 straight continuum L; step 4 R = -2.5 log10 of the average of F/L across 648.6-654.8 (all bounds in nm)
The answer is 0.02 mag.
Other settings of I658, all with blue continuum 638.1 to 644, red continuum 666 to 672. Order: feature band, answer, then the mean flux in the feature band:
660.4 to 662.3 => 0.01 nm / 14.5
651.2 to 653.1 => 0.04 nm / 14.5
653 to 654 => 0.02 nm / 14.6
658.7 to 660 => -0.01 nm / 14.7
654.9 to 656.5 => 0.18 nm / 13.1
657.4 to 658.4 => 0.00 nm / 14.6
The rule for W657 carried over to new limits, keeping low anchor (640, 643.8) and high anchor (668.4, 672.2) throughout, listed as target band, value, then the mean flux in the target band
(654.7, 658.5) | 0.072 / 13.8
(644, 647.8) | -0.012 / 15.1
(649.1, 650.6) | 0.010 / 14.7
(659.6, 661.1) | 0.002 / 14.6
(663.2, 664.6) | -0.009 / 14.7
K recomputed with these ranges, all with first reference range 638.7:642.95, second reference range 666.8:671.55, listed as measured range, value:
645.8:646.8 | -0.02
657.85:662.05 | 0.01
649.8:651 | 0.00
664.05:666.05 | 0.00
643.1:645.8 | -0.01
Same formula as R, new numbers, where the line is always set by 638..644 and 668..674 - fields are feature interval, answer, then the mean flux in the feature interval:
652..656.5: 0.06 mag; 14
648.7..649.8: 0.01 mag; 14.7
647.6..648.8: -0.02 mag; 15.1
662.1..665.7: -0.01 mag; 14.6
